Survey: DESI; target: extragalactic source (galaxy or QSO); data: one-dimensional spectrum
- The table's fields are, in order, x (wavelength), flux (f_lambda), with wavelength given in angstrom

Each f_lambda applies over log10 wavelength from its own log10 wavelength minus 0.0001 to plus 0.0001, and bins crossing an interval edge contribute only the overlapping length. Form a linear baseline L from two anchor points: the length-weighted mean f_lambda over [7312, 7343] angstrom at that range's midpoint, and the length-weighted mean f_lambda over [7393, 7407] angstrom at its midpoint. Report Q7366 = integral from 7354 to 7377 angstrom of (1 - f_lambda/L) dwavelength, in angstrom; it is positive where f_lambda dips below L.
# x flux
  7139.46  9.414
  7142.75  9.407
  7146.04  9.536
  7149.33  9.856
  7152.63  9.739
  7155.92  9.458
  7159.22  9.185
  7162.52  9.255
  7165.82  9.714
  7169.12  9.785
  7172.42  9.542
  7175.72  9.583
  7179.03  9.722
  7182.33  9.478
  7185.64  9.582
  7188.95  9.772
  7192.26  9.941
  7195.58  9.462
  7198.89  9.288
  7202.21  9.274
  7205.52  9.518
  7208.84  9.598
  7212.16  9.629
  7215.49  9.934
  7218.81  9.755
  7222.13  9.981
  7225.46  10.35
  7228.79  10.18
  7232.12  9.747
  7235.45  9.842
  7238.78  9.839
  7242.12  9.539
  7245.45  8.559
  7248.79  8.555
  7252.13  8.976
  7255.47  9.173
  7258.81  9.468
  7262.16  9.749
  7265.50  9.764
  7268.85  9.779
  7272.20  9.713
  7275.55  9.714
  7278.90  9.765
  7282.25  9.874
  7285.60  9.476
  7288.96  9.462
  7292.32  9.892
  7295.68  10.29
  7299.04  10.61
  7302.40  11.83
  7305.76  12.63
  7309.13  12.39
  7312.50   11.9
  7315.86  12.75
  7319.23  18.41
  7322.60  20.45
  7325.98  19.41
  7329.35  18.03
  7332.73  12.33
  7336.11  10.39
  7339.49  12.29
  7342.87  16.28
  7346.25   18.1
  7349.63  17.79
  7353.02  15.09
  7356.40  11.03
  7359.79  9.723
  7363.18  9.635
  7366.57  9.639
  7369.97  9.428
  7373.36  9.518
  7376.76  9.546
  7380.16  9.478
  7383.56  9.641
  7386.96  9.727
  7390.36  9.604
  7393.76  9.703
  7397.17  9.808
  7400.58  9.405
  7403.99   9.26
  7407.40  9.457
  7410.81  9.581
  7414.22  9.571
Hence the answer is 4.3 angstrom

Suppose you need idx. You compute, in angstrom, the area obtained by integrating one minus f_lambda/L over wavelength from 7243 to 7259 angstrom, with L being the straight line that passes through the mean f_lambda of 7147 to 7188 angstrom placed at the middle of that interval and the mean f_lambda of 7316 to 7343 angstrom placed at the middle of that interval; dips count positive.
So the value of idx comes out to 4.8 angstrom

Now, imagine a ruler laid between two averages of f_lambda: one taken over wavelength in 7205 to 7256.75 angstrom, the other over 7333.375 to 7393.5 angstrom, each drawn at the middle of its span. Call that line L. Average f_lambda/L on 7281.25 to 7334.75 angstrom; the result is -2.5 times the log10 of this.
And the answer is -0.22 mag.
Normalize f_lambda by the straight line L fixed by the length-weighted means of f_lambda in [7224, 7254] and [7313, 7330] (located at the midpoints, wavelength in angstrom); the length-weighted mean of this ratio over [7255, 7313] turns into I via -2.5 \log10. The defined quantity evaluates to 0.313 mag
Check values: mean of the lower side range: 9.5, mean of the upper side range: 17.4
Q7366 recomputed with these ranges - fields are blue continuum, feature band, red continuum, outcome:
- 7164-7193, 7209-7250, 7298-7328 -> 6.6 angstrom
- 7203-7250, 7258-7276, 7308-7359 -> 3.0 angstrom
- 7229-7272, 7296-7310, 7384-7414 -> -3.2 angstrom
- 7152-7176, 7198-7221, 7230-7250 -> -0.4 angstrom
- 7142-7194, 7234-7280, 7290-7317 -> 5.8 angstrom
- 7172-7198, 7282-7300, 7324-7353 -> 5.0 angstrom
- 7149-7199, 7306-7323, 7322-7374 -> -2.2 angstrom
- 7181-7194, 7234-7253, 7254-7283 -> 0.9 angstrom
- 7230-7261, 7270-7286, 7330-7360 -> 1.7 angstrom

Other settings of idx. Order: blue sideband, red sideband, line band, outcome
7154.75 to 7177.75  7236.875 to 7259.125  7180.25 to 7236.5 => -2.44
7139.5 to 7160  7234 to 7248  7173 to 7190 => -0.24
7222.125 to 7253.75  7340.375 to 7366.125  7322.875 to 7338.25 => -3.14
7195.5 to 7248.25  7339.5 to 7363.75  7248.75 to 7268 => 2.68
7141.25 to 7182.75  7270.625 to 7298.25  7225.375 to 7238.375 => -0.37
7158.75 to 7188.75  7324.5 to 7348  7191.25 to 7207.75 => 1.54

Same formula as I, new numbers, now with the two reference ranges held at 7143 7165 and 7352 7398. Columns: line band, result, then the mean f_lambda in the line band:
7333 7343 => -0.24 mag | 12.4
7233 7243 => -0.01 mag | 9.75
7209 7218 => -0.01 mag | 9.74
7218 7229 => -0.04 mag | 10.1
